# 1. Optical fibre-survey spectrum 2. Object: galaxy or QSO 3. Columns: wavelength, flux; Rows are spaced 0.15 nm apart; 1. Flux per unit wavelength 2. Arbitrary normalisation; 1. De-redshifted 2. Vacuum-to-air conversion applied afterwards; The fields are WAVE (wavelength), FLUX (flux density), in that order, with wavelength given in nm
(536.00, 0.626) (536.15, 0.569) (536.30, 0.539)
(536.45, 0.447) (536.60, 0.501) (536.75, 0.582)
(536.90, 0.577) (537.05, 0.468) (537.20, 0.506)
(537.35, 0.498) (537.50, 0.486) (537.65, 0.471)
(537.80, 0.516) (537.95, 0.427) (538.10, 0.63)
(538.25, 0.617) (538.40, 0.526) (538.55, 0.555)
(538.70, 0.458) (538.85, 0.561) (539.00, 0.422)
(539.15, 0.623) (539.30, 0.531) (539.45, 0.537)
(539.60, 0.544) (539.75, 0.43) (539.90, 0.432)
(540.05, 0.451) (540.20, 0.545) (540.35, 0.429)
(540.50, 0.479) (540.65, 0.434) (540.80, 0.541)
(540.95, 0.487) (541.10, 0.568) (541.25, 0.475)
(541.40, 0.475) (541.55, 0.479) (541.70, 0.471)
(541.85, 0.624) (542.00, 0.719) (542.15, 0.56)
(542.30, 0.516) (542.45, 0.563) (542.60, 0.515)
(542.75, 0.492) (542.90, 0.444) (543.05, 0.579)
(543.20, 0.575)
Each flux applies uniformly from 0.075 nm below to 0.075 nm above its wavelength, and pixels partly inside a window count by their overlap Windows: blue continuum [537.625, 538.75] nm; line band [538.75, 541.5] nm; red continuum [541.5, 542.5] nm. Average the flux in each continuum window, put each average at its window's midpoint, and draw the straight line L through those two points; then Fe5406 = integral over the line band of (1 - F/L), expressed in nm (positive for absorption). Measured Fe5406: 0.25 nm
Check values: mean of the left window 0.529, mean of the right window 0.564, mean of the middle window 0.497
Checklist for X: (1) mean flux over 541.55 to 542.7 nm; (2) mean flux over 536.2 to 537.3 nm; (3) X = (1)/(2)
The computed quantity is 1.08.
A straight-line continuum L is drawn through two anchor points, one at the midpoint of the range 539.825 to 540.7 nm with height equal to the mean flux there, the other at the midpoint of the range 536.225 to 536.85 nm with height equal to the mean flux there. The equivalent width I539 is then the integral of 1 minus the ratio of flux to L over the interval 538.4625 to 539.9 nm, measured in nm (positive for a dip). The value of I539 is -0.10 nm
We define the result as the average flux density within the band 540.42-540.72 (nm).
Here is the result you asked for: 0.456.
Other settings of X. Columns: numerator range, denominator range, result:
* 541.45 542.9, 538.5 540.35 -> 1.08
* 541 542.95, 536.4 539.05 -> 1.03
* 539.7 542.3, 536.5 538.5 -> 0.97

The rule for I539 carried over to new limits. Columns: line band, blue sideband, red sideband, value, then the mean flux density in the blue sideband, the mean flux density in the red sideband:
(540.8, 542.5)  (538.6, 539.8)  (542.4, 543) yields -0.11 nm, 0.516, 0.504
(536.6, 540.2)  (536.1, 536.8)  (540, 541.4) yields -0.05 nm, 0.524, 0.49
